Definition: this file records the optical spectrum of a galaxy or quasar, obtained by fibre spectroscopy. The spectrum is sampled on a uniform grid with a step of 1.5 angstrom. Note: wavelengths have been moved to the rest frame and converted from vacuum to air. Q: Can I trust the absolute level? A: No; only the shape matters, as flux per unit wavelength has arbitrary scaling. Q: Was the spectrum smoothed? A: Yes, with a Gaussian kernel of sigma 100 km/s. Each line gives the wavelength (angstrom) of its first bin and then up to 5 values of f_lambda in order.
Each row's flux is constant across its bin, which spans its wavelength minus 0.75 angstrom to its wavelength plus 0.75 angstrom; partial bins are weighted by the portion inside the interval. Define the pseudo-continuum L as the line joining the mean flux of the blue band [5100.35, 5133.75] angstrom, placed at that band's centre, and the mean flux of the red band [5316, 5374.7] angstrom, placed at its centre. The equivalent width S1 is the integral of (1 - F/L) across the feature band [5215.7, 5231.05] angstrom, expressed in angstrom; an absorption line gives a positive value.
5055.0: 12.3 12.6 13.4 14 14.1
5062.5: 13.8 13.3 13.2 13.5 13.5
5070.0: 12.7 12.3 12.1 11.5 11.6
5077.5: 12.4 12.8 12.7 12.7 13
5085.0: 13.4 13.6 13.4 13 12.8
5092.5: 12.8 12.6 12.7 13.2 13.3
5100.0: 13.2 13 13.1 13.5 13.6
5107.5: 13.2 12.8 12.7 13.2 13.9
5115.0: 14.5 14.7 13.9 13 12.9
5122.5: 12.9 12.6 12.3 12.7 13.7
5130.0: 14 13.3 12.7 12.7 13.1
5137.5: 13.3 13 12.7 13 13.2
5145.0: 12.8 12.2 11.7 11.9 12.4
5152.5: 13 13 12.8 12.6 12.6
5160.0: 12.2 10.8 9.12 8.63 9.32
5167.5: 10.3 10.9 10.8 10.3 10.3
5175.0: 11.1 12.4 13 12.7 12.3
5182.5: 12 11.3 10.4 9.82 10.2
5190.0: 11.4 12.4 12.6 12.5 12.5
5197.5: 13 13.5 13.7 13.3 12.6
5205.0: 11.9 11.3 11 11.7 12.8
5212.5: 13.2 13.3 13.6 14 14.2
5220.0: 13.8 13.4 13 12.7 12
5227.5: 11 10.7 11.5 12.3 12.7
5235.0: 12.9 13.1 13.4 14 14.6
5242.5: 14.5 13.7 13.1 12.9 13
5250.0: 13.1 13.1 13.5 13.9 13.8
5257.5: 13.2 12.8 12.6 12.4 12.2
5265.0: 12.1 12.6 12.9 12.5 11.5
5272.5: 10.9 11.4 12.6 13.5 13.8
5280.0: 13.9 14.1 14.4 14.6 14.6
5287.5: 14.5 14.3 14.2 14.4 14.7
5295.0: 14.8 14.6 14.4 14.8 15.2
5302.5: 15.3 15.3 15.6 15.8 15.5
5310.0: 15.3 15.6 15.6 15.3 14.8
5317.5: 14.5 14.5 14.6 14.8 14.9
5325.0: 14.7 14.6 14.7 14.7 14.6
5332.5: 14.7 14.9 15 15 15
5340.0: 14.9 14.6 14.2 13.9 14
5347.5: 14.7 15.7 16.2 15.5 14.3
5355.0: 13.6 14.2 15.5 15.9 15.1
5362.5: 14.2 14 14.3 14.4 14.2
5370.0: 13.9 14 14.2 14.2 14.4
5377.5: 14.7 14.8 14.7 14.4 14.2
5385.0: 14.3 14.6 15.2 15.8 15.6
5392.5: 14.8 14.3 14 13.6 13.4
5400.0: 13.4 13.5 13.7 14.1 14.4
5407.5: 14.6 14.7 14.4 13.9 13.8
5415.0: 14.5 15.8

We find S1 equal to 1.4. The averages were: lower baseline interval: 13.3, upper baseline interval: 14.6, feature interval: 12.7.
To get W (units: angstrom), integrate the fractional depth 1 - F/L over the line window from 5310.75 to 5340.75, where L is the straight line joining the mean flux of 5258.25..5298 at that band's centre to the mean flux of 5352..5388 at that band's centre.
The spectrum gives -2.00 angstrom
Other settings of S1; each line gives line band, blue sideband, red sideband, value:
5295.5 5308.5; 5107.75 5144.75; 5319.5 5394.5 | -0.74 angstrom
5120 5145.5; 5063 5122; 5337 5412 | 0.52 angstrom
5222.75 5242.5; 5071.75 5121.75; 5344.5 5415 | 1.52 angstrom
